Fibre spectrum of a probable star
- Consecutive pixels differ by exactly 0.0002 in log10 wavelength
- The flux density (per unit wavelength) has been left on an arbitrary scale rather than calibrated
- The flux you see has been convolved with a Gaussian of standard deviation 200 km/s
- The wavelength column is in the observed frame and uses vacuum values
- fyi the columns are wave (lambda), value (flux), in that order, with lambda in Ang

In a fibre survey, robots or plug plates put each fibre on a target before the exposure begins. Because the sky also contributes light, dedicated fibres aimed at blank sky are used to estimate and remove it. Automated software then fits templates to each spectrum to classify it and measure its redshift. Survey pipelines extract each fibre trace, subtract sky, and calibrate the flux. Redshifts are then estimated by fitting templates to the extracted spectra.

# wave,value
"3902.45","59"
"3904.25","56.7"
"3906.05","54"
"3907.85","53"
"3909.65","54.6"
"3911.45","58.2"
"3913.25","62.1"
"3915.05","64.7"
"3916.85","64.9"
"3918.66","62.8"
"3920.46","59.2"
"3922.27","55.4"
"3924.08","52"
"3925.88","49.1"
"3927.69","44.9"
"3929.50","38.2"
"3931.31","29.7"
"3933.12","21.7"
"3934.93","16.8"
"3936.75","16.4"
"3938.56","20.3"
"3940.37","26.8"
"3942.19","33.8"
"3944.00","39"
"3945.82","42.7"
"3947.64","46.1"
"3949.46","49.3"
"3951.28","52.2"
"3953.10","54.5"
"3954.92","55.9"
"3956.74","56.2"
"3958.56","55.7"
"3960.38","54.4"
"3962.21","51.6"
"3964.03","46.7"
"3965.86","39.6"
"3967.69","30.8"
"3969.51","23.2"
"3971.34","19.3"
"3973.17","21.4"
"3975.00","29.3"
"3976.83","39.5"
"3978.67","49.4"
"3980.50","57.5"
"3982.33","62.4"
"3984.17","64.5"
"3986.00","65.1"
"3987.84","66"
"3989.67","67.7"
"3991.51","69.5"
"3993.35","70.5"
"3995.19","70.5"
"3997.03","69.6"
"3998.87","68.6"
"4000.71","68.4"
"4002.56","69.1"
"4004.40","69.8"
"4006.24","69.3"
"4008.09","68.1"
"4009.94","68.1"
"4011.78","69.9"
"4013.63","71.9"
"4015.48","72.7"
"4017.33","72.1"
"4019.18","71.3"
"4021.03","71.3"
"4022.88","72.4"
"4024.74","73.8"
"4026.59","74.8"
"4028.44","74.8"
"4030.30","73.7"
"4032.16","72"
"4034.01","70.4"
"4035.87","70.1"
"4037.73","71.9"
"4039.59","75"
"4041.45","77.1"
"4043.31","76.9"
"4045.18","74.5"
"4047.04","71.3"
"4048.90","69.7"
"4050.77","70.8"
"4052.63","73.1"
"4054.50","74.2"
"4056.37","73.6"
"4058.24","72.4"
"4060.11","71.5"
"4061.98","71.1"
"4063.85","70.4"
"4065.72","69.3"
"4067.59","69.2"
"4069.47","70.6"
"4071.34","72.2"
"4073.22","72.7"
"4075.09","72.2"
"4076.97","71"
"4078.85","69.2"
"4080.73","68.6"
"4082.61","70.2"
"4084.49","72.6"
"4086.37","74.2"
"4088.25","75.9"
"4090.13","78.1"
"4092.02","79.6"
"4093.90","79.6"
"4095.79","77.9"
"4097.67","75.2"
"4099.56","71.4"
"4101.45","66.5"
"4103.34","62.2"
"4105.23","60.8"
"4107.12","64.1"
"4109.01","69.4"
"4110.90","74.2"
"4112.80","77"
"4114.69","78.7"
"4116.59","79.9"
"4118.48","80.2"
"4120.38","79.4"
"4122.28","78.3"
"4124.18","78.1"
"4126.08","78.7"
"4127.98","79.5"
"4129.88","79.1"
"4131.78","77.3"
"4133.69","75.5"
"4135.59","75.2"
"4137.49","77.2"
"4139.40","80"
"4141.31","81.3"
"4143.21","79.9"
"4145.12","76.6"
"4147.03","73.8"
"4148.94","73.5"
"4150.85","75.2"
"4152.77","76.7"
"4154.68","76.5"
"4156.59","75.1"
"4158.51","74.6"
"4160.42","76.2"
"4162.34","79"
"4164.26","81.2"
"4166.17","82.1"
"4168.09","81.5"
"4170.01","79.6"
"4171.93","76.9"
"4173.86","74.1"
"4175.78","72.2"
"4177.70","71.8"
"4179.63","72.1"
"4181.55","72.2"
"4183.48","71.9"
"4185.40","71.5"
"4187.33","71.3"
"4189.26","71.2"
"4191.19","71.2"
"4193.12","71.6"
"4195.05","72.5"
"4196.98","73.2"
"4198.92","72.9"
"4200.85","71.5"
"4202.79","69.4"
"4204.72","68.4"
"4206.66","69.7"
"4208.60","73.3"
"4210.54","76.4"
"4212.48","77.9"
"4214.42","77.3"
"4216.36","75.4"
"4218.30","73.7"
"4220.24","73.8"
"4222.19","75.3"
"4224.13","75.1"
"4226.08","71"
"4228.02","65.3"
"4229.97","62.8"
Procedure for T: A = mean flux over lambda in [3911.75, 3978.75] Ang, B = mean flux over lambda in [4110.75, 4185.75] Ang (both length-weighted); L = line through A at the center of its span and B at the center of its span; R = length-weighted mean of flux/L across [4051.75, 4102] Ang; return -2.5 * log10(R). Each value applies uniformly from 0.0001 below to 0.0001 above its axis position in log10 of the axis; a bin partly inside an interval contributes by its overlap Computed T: -0.13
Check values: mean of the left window 42.6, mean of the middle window 72.7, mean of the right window 76.9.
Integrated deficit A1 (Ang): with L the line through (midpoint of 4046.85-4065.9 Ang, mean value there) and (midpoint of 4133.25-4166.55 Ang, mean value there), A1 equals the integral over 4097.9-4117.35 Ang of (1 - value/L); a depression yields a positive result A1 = 1.1 Ang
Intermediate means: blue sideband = 71.7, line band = 70.5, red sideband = 77.2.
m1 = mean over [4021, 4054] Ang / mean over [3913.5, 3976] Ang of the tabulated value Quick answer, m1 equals 1.74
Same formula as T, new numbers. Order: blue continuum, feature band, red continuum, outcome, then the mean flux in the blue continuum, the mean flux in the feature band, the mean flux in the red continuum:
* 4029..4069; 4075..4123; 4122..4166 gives 0.02 mag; 72.3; 73.3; 77.4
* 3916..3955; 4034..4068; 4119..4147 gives -0.15 mag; 42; 72.3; 78.2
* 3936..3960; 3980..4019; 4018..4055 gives -0.14 mag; 42.7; 68.3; 72.9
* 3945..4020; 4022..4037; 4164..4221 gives -0.20 mag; 56.6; 72.7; 73.8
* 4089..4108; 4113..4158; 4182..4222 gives -0.08 mag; 71.6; 77.6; 72.7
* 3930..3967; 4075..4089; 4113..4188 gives -0.11 mag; 40.4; 71.6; 76.8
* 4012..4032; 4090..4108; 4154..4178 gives 0.06 mag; 72.7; 71.3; 77.1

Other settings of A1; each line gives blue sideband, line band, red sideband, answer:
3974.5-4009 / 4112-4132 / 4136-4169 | -1.04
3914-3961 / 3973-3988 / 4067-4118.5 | 0.39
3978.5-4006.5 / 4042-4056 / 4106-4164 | -0.50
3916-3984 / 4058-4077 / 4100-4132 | -1.79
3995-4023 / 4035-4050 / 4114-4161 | -0.26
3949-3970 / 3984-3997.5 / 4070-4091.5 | -3.42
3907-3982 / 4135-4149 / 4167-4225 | -2.15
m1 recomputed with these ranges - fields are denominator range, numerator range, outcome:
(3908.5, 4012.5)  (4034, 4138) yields 1.44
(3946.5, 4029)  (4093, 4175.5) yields 1.29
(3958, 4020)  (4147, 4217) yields 1.29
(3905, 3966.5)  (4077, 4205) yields 1.60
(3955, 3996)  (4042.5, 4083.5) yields 1.41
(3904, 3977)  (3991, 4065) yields 1.63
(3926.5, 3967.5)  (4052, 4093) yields 1.79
